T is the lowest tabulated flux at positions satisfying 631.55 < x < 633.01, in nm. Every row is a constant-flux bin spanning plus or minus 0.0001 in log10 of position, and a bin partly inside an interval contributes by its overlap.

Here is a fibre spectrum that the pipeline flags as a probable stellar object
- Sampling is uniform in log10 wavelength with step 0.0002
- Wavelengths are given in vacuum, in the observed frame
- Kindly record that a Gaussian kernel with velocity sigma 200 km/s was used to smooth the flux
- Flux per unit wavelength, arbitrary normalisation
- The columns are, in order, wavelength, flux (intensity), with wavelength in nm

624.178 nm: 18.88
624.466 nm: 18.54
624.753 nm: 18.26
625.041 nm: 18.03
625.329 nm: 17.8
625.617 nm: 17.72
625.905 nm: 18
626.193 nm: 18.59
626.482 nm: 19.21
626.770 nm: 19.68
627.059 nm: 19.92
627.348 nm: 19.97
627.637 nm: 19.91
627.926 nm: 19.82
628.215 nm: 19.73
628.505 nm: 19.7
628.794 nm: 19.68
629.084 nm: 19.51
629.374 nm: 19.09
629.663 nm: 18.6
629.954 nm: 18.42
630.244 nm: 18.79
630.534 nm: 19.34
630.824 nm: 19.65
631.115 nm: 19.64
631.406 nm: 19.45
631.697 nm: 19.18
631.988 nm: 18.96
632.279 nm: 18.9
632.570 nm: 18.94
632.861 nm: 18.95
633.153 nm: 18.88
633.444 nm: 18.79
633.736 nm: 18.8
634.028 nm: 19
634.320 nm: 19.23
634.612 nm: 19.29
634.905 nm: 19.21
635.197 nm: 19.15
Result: 18.9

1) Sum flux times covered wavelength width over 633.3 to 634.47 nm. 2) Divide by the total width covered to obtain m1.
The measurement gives 19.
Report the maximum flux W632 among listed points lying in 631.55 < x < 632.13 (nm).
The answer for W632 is 19.18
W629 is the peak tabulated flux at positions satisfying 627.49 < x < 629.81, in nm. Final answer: 19.91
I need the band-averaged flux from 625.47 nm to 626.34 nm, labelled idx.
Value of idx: 18.1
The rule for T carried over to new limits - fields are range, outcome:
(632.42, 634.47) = 18.79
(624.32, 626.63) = 17.72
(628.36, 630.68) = 18.42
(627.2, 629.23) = 19.51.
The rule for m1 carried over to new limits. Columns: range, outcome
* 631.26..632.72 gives 19.1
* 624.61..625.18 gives 18.1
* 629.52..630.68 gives 18.8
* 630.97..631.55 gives 19.5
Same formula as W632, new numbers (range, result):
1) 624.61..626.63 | 19.21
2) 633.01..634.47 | 19.23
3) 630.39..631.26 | 19.65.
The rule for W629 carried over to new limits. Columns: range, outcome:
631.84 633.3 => 18.96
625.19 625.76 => 17.8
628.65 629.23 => 19.68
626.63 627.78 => 19.97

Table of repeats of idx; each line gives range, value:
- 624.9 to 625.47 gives 17.9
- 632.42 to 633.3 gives 18.9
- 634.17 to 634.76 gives 19.2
